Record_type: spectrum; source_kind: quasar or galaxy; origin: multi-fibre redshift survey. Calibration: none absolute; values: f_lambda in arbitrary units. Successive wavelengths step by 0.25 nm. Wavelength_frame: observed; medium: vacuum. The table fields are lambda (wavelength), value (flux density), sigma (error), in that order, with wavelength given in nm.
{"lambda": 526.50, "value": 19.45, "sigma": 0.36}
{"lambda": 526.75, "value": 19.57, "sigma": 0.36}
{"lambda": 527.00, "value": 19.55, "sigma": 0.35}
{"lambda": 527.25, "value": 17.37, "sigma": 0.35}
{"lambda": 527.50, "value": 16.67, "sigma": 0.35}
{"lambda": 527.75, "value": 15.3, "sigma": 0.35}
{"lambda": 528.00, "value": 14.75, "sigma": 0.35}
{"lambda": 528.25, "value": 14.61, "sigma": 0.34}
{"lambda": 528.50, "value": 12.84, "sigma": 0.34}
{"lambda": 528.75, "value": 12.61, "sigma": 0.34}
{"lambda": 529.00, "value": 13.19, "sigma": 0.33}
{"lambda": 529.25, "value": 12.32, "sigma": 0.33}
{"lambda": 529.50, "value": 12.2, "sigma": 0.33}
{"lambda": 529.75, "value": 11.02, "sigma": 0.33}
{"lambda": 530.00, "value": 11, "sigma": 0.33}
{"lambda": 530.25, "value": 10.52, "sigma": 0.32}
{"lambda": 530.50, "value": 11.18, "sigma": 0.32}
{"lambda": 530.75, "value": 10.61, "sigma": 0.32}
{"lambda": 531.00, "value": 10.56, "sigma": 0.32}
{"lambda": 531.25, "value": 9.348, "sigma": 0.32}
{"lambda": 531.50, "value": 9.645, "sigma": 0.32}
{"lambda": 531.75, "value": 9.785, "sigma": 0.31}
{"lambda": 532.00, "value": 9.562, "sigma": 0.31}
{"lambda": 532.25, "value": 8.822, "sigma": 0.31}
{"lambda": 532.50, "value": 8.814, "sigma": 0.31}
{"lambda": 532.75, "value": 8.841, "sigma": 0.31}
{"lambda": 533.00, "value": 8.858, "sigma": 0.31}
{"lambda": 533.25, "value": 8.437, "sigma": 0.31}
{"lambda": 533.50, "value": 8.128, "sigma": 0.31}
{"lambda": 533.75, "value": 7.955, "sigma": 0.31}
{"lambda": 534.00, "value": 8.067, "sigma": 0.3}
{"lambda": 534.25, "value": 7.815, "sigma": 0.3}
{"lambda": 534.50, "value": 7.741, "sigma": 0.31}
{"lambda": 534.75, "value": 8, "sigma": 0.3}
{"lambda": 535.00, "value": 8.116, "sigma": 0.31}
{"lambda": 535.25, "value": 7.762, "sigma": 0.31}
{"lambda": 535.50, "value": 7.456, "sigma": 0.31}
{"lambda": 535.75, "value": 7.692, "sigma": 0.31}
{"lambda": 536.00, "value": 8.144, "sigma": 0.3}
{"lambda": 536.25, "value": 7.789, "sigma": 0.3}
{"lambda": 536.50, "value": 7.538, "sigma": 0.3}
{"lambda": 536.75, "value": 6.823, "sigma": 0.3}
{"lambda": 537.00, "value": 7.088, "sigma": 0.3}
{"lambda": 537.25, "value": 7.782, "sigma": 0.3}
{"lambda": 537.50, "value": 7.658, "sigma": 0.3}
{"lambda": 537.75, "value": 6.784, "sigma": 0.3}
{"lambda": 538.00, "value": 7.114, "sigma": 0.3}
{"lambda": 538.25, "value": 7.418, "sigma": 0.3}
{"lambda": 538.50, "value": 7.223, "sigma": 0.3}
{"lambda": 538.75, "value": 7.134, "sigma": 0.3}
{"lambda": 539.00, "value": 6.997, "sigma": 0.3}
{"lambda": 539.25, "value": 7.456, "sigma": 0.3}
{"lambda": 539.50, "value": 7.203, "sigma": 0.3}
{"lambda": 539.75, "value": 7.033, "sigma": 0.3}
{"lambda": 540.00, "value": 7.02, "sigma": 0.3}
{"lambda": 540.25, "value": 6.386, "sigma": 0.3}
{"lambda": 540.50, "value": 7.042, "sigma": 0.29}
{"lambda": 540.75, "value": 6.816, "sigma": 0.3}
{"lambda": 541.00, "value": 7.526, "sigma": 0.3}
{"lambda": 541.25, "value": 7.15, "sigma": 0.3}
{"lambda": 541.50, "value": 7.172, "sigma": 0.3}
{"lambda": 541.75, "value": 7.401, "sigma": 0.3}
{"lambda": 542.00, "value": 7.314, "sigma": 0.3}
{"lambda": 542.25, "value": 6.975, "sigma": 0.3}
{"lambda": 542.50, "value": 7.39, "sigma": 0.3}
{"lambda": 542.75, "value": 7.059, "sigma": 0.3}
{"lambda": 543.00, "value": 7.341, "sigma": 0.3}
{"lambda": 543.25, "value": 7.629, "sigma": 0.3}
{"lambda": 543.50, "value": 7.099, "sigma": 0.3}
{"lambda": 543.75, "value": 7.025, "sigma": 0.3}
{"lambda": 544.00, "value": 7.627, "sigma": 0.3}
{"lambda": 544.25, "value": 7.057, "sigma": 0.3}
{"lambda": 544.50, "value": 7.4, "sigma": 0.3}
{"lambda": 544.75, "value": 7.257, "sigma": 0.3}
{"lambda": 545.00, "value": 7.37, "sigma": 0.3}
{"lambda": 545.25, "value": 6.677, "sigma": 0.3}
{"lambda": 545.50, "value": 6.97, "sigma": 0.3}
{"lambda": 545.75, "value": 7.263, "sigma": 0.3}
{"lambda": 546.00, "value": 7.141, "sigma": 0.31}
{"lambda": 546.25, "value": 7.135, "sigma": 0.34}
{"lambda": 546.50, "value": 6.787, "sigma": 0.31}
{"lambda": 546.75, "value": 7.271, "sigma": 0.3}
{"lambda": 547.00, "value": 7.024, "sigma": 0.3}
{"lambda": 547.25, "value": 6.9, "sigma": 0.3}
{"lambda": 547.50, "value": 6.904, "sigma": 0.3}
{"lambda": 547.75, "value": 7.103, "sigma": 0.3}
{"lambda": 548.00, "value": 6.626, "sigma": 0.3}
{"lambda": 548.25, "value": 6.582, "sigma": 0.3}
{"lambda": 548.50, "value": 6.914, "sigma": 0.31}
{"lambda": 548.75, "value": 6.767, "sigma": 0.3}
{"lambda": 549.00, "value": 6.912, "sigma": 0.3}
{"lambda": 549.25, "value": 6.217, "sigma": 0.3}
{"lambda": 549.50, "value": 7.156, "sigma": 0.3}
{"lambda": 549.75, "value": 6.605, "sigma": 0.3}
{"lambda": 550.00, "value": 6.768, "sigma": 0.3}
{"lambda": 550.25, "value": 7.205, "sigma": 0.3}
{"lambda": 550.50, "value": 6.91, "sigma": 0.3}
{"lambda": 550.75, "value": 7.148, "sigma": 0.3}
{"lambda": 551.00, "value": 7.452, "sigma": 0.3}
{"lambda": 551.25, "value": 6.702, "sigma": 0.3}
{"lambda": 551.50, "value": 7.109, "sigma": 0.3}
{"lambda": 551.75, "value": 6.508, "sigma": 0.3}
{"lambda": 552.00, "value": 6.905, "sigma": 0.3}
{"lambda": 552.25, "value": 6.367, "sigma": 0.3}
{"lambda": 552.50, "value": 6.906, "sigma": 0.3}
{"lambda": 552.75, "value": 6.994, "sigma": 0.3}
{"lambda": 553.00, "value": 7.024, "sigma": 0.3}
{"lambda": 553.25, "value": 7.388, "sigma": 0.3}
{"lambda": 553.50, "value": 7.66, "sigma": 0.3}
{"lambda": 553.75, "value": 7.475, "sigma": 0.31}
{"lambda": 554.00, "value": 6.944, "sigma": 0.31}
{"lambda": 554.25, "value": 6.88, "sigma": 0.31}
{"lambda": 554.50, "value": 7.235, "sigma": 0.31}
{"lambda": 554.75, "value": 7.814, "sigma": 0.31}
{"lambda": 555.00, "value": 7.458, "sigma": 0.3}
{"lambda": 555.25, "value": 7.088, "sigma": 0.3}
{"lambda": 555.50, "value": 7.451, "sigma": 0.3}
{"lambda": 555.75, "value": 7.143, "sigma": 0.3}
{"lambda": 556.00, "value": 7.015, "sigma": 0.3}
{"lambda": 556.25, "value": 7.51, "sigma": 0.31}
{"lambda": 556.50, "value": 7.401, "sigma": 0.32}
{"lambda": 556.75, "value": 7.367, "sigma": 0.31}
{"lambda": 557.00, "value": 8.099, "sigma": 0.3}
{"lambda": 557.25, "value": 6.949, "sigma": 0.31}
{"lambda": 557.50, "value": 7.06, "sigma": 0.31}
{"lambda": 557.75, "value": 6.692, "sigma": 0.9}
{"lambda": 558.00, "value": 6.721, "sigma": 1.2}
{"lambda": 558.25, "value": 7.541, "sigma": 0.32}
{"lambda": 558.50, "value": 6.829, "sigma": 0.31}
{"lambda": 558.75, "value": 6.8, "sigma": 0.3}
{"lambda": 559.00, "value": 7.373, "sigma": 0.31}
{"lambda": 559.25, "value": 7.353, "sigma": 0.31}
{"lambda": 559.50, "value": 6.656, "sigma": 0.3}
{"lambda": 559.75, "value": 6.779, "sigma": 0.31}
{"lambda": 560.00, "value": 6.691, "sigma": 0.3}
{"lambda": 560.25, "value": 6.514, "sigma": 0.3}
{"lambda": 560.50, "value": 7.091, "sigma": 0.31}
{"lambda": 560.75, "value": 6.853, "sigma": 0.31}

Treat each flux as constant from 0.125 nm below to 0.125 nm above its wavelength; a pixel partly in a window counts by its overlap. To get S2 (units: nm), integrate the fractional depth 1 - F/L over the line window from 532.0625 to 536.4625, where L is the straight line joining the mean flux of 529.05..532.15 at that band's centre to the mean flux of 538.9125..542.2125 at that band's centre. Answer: 0.57 nm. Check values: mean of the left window 10.7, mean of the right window 7.11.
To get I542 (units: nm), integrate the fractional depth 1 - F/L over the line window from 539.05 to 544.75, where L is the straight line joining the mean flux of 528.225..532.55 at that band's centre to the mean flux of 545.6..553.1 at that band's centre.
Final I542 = 0.88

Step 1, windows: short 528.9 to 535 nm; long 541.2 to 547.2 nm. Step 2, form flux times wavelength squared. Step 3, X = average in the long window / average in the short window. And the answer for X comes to 0.8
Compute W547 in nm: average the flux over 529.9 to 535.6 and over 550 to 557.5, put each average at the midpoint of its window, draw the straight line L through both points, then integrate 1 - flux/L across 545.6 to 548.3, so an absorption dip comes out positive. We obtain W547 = 0.27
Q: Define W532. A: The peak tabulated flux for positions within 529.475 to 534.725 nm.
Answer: 12.2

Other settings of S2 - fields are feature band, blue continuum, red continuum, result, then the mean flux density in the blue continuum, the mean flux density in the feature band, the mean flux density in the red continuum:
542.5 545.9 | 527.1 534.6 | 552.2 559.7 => 0.66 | 11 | 7.22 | 7.18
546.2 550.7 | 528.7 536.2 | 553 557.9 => 0.60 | 9.43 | 6.88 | 7.29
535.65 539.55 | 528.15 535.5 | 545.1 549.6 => 0.63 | 9.89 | 7.37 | 6.91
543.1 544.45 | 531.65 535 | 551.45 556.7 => 0.09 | 8.5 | 7.29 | 7.16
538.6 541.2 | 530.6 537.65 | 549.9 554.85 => 0.30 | 8.39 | 7.07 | 7.07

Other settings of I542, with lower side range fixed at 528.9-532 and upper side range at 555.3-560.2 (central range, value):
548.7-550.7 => 0.34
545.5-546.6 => 0.21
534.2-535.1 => 0.21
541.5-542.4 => 0.20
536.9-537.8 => 0.23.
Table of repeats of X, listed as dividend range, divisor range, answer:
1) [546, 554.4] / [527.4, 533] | 0.65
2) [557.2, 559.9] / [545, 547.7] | 1.04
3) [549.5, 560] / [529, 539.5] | 0.89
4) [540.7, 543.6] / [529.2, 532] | 0.71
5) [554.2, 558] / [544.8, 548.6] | 1.08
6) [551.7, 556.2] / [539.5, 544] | 1.04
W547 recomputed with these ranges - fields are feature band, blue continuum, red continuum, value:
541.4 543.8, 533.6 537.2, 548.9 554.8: 0.051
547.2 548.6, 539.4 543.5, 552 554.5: 0.054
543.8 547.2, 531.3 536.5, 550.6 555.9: 0.213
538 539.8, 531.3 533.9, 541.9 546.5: 0.172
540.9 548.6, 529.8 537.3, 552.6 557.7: 0.806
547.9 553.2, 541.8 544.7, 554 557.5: 0.320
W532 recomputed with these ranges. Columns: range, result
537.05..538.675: 7.782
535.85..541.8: 8.144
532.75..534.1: 8.858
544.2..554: 7.66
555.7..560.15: 8.099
